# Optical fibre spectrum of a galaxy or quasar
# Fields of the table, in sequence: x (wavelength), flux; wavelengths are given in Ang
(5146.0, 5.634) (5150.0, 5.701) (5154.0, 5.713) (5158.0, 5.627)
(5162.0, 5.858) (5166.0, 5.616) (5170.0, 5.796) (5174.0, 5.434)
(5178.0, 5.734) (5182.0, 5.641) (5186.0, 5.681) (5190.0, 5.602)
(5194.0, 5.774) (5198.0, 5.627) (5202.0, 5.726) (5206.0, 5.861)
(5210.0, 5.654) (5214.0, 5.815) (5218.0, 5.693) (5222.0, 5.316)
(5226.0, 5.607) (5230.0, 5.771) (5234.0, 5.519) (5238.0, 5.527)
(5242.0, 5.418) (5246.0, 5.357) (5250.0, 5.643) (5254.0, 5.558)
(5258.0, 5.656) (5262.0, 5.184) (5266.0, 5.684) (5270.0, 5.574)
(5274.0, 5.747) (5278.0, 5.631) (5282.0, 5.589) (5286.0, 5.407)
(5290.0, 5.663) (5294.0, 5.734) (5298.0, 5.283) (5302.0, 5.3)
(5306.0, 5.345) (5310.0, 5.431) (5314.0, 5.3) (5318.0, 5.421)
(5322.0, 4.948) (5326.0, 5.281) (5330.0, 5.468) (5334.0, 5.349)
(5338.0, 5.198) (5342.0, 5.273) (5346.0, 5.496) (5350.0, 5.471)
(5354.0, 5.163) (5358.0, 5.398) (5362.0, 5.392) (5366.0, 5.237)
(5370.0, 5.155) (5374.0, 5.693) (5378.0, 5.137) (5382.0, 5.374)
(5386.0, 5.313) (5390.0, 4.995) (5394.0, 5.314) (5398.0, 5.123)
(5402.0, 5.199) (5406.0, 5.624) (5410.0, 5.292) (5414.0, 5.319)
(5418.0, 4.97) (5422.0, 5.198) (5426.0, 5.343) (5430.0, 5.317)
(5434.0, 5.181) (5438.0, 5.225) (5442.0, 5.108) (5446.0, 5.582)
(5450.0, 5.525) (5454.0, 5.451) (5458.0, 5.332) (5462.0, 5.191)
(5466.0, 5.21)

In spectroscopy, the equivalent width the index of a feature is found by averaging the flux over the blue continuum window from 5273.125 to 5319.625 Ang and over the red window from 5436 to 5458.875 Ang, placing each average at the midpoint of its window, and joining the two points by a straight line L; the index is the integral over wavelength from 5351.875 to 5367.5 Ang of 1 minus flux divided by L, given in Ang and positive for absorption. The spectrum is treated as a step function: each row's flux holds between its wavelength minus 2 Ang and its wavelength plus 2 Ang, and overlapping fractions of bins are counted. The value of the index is 0.4 Ang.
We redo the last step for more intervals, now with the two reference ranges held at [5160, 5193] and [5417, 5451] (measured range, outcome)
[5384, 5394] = 0.3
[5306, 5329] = 0.7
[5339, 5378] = 0.3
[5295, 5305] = 0.3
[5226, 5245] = 0.1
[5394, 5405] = 0.2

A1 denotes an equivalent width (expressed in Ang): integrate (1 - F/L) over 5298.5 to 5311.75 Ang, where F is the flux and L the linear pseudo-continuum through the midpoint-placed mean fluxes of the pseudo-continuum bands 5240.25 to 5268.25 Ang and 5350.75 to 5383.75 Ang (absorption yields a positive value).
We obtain 0.2 Ang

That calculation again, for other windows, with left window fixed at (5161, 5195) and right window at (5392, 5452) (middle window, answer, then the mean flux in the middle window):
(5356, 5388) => 0.2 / 5.34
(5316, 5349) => 0.7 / 5.31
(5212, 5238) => -0.1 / 5.61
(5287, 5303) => 0.0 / 5.5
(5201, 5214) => -0.3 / 5.76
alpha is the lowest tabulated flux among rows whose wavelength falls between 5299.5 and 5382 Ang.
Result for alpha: 4.948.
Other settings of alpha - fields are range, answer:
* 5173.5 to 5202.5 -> 5.434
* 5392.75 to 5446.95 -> 4.97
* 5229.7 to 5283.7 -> 5.184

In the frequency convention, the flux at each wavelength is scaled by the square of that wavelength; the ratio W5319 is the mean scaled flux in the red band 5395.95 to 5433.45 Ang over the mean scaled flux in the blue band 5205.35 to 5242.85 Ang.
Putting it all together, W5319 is 1.0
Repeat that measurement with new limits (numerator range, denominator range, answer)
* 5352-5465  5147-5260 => 1.01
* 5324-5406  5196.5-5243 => 1.00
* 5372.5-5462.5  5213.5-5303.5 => 1.01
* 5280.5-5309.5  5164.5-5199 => 1.01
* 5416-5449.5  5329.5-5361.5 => 1.01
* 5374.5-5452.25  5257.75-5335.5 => 1.01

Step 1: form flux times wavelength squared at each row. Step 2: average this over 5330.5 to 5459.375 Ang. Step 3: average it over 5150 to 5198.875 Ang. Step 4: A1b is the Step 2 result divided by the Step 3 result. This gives 1.0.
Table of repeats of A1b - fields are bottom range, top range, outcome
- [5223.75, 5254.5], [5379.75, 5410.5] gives 1.01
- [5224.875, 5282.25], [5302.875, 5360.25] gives 0.99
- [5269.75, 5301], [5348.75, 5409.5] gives 0.99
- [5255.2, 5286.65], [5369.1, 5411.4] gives 1.00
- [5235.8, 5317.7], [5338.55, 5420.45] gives 1.00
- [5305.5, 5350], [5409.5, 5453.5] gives 1.03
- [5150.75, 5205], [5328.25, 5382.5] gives 1.01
